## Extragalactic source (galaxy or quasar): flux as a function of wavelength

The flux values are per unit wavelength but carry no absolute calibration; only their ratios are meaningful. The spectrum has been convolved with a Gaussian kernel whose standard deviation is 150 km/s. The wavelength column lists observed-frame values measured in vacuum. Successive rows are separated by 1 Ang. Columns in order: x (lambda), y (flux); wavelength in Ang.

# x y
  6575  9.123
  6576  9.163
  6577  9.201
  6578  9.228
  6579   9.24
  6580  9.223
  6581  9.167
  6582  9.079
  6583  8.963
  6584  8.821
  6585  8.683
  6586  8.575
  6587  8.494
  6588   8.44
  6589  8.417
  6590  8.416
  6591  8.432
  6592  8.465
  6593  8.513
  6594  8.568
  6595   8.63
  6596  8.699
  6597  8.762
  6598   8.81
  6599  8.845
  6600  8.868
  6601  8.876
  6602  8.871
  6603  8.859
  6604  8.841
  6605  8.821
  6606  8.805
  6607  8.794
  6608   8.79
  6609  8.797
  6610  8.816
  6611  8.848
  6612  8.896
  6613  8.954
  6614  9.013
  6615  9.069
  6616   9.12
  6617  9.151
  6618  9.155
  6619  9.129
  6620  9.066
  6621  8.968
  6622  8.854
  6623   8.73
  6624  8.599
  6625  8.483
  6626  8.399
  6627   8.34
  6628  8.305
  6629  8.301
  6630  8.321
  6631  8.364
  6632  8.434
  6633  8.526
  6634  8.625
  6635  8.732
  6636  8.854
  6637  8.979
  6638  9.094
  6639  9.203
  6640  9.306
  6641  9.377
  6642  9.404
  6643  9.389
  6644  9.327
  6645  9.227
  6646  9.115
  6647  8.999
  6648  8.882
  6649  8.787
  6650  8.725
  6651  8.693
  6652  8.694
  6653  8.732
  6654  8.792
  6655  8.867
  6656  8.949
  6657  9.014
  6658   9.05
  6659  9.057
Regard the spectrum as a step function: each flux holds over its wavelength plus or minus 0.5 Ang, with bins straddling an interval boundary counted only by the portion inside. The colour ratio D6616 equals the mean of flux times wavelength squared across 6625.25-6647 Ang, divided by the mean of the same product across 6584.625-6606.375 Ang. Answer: 1.0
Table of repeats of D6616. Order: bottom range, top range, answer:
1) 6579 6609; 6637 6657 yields 1.05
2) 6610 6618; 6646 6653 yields 0.99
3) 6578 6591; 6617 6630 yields 1.00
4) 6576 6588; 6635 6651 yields 1.03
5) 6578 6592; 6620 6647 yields 1.02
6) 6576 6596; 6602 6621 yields 1.03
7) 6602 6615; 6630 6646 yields 1.02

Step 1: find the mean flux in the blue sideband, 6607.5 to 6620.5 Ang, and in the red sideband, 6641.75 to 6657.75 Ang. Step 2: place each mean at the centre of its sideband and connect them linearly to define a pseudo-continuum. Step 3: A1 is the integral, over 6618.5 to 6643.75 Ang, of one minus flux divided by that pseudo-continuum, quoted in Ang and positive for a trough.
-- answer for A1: 0.5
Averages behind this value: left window 8.98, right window 8.97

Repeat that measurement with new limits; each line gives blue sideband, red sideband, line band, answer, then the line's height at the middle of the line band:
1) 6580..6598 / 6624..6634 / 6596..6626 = -1.2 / 8.53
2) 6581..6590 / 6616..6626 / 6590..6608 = 0.1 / 8.77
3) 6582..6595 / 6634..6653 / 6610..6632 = 0.2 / 8.85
